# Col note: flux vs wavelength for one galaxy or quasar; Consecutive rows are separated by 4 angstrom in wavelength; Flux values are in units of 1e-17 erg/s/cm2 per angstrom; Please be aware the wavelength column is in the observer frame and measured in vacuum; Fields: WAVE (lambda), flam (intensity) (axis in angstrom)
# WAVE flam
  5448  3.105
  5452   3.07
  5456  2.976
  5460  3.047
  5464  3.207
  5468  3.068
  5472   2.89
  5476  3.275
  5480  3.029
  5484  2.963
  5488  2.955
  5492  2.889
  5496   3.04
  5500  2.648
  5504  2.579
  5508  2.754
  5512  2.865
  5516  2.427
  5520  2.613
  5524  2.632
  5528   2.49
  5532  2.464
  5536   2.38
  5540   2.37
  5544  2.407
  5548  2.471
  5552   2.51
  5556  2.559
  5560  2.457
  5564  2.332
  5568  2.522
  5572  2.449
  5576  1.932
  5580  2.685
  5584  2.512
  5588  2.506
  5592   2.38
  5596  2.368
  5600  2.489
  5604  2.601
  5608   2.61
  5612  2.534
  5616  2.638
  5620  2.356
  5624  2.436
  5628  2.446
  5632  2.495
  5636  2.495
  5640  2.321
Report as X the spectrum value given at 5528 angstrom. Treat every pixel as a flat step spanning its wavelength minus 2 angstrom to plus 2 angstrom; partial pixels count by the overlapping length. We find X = 2.49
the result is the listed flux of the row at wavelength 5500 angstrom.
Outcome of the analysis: 2.648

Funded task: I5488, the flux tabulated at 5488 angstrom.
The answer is 2.955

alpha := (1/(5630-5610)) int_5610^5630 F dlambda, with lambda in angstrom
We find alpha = 2.48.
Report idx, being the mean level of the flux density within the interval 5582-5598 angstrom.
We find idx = 2.44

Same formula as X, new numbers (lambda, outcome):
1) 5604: 2.601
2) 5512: 2.865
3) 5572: 2.449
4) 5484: 2.963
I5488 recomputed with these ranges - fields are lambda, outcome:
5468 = 3.068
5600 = 2.489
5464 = 3.207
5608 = 2.61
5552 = 2.51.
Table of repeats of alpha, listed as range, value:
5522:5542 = 2.47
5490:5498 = 2.96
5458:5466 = 3.13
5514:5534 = 2.53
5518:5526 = 2.62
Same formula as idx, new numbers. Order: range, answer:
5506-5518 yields 2.68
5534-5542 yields 2.38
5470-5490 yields 3.02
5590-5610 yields 2.49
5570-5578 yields 2.19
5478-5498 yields 2.98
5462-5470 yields 3.14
